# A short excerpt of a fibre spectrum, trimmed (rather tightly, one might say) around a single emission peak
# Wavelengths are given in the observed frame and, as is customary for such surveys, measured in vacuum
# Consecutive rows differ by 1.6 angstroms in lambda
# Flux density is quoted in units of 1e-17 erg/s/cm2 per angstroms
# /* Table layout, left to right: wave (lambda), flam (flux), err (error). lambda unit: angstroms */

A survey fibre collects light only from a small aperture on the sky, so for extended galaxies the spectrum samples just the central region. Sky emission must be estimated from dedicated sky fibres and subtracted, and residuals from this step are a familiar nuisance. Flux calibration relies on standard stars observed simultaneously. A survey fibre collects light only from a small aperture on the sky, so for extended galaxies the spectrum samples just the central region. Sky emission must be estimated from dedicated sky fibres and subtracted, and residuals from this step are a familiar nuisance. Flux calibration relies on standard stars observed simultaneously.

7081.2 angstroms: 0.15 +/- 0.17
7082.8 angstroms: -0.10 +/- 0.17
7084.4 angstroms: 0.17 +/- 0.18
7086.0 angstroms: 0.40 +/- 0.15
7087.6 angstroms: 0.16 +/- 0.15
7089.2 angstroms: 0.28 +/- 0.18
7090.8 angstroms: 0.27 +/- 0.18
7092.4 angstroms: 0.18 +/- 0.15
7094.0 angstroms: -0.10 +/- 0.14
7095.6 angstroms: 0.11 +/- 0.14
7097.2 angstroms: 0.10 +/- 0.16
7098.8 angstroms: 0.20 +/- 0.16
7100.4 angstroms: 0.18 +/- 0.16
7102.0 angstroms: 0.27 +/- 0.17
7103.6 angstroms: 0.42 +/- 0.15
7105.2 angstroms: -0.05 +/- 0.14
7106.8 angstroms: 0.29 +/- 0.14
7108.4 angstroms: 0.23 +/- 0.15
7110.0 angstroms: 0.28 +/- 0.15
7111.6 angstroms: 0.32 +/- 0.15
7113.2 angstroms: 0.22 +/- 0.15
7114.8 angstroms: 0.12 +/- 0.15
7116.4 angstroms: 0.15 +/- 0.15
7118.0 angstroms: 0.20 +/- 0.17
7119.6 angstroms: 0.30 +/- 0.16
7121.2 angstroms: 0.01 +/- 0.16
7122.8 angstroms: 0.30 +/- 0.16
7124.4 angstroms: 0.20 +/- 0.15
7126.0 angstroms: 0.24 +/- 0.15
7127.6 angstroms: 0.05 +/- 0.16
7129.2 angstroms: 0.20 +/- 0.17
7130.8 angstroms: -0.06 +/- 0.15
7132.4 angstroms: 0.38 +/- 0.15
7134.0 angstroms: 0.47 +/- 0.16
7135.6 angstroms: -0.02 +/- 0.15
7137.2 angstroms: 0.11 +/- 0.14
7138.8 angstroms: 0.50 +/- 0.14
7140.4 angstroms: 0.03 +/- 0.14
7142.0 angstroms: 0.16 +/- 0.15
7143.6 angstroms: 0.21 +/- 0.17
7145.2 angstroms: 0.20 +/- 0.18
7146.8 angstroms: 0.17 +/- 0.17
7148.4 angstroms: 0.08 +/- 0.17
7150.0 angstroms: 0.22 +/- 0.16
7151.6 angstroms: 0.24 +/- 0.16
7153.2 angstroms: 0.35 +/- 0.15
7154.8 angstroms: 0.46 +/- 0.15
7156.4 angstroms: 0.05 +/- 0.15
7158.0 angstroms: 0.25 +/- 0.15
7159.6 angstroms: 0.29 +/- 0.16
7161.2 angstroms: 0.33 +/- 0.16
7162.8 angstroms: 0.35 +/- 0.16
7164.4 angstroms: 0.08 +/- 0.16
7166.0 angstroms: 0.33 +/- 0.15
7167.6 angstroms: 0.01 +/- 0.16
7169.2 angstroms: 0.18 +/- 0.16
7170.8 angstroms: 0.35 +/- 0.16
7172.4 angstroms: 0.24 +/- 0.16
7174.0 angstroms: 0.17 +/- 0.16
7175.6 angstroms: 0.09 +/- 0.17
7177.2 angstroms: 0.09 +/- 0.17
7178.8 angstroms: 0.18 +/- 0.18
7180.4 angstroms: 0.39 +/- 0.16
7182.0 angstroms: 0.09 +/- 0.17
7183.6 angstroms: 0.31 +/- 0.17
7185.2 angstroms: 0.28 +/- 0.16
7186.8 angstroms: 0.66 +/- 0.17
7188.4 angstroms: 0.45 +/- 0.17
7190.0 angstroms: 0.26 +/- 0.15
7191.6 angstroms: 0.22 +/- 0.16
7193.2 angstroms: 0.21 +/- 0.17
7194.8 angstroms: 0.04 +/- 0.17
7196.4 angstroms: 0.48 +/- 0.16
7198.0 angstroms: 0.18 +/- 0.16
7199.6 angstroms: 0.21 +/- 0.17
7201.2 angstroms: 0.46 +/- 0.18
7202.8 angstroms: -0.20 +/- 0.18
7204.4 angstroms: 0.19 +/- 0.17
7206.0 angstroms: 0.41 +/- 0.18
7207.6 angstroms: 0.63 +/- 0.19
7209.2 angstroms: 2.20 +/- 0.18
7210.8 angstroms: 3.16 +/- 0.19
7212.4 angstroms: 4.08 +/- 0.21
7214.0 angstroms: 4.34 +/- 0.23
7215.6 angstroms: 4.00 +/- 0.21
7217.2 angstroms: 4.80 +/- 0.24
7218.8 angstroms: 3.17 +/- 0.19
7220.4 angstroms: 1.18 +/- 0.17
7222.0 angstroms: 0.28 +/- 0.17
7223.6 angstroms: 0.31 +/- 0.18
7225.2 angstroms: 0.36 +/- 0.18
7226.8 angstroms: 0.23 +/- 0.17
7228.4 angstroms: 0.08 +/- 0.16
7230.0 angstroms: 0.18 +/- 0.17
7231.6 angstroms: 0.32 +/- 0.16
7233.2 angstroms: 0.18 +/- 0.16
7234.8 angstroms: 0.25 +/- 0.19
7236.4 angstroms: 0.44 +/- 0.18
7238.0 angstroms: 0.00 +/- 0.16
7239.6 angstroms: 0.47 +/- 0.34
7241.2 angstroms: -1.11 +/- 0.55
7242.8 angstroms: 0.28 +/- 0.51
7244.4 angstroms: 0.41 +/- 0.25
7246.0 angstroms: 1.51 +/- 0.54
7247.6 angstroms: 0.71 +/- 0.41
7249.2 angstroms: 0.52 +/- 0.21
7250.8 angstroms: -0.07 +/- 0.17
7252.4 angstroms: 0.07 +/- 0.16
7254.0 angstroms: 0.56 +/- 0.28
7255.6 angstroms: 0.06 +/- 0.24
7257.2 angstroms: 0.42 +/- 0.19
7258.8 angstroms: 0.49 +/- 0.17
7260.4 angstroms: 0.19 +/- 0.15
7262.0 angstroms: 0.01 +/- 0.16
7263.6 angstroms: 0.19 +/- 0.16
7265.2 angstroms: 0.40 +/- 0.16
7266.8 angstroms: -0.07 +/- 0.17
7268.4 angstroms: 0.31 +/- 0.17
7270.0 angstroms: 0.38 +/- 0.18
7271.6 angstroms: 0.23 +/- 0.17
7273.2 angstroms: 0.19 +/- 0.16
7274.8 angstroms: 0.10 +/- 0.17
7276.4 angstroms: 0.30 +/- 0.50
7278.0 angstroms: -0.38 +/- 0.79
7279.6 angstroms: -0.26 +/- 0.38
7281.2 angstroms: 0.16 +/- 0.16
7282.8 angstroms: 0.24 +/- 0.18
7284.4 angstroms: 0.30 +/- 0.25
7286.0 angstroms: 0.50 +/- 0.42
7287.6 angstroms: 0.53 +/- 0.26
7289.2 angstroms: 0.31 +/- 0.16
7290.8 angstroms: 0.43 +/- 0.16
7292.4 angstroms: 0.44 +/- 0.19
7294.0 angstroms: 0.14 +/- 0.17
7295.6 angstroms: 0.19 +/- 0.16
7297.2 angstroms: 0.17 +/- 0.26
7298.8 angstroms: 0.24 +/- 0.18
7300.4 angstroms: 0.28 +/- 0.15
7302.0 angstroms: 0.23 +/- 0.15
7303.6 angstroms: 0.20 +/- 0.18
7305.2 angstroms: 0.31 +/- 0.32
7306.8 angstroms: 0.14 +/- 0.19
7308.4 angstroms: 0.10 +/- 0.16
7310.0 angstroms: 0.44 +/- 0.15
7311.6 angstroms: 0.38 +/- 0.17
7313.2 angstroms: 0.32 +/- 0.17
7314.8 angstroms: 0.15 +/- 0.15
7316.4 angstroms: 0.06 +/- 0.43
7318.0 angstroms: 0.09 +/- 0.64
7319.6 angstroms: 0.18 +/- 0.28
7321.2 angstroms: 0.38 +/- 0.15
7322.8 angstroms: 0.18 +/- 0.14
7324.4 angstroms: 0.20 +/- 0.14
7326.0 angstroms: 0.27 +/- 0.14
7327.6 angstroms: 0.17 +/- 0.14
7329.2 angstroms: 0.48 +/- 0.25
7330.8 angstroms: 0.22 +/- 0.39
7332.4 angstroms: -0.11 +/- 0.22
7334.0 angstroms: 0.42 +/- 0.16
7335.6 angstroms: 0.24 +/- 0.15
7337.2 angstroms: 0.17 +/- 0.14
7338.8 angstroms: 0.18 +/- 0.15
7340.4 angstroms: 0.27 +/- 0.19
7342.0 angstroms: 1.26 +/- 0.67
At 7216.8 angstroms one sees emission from [O II] 3727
